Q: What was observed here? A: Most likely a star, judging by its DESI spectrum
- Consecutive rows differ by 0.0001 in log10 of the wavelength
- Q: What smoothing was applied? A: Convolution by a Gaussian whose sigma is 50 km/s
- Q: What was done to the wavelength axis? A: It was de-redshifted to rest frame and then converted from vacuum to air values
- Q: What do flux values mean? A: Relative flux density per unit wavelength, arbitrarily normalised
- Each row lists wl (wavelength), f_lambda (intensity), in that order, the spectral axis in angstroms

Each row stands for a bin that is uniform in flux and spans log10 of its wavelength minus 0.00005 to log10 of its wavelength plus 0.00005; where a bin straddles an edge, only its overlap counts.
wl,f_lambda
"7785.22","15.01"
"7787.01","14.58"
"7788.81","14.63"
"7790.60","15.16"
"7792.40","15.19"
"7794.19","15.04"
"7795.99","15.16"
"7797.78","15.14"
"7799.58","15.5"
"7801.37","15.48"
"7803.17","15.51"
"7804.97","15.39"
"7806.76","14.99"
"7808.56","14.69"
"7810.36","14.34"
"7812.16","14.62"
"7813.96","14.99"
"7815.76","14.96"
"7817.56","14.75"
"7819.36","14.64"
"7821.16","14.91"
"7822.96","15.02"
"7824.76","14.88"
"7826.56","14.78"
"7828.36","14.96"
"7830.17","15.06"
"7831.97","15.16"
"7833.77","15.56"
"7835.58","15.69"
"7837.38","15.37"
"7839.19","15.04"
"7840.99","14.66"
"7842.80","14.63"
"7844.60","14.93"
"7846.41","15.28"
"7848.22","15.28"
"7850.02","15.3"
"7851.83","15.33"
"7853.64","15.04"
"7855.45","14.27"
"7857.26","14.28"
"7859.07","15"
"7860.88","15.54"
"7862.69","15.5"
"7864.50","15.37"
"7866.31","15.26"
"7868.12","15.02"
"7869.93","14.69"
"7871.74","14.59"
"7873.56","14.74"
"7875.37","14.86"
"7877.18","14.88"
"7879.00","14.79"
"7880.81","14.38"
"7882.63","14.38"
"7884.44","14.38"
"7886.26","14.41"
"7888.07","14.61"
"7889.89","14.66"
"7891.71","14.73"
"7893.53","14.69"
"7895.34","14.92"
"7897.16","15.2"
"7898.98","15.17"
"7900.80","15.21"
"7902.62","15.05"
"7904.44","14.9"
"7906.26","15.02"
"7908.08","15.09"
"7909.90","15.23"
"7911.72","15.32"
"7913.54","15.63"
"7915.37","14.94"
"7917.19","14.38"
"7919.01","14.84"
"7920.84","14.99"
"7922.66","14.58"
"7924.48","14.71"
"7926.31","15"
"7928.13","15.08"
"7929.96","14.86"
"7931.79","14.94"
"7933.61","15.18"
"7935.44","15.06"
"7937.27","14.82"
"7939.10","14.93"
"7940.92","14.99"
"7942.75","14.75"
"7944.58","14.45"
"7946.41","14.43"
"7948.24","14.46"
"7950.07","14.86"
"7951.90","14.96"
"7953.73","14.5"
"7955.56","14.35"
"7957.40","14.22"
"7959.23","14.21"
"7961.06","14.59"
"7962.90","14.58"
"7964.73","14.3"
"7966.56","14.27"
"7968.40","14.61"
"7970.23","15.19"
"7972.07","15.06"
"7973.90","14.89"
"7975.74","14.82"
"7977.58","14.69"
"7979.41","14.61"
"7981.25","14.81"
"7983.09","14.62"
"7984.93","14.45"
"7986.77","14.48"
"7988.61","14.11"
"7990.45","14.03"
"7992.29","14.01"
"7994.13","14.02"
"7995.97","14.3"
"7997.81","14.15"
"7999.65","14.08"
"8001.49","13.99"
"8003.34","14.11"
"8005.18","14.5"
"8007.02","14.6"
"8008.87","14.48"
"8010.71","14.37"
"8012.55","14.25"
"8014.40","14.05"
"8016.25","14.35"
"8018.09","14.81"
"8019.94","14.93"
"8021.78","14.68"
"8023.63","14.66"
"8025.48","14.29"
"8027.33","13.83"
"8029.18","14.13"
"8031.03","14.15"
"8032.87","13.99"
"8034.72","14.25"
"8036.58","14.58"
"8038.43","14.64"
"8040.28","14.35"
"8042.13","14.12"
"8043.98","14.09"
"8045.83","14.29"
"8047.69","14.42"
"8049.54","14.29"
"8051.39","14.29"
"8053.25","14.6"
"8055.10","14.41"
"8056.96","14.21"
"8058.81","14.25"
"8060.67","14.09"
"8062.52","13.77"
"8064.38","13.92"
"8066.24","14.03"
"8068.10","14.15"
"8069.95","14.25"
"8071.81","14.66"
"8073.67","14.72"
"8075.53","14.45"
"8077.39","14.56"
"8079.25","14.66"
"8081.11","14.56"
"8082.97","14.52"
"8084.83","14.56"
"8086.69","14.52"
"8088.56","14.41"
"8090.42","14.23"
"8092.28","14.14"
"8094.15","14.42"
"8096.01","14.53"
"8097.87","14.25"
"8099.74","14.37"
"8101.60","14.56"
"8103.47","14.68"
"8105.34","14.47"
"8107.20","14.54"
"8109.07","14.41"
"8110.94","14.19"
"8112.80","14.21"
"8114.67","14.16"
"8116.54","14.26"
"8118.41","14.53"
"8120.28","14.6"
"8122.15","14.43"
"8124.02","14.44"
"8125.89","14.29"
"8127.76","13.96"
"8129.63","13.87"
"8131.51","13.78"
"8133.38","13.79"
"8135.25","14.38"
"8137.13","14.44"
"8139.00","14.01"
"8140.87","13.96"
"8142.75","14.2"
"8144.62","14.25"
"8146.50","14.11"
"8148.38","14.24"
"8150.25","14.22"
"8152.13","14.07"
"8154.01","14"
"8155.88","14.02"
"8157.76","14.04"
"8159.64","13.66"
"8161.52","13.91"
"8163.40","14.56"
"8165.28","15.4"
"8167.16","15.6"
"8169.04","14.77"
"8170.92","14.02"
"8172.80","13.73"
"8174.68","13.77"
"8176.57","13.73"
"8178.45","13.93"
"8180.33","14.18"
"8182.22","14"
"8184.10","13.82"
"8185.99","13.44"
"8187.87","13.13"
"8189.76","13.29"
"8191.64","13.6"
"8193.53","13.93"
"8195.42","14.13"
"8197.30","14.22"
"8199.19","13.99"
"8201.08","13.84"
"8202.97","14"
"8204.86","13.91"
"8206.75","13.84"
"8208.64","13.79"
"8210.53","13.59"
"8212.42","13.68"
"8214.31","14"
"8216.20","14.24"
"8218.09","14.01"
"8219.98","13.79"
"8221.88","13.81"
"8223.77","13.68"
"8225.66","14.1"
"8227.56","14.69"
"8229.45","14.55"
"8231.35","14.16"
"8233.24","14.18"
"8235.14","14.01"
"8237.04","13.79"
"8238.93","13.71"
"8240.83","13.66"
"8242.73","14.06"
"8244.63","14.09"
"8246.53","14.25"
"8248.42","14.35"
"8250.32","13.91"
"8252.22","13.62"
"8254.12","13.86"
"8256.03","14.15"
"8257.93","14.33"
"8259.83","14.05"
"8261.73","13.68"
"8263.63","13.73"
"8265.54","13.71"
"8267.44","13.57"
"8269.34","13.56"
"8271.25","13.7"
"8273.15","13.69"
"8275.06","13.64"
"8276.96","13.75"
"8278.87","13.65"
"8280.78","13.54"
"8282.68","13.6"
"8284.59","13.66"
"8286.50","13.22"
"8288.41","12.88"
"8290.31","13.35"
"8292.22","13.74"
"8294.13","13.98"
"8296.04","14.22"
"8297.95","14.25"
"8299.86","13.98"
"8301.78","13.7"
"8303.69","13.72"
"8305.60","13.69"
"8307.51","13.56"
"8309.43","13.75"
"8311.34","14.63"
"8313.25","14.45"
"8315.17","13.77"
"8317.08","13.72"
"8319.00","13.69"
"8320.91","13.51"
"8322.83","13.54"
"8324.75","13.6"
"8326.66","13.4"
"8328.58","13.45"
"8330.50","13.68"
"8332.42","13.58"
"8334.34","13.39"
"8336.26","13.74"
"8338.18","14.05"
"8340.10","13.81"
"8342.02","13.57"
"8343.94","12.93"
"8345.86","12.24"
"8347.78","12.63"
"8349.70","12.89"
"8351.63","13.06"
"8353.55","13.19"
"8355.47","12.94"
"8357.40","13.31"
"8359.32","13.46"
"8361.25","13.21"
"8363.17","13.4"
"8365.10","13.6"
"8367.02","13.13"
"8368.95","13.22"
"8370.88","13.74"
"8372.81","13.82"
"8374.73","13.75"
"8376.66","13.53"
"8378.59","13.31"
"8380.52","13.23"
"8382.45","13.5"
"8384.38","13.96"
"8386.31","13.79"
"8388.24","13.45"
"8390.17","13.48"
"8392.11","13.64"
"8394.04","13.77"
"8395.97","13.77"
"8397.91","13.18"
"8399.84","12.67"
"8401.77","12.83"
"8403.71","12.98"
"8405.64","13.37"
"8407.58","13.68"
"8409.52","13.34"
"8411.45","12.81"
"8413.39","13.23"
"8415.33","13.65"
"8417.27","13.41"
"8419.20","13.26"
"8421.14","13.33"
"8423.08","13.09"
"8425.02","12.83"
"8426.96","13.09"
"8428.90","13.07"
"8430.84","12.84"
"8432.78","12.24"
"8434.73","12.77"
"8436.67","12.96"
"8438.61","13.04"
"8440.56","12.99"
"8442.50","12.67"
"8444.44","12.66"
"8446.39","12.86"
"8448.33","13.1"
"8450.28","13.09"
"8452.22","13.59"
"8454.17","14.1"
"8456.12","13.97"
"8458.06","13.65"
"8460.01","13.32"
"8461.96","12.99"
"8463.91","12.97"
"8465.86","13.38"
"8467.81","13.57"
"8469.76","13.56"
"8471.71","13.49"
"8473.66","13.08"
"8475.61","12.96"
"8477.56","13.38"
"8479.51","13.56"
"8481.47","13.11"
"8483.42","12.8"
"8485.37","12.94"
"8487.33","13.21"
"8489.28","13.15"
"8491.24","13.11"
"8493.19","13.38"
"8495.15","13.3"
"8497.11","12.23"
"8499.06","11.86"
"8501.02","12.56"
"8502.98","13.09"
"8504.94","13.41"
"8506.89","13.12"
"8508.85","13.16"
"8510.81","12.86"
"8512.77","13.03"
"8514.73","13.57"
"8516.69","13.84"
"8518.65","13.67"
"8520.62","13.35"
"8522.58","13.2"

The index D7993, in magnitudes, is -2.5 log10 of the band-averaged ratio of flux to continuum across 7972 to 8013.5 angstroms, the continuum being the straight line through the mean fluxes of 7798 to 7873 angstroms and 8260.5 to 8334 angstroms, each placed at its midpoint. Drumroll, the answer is 0.01 mag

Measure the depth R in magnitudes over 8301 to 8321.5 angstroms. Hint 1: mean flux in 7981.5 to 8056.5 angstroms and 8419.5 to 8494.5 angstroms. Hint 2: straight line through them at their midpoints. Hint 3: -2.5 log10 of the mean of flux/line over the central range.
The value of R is -0.02 mag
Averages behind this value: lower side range 14.3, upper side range 13.2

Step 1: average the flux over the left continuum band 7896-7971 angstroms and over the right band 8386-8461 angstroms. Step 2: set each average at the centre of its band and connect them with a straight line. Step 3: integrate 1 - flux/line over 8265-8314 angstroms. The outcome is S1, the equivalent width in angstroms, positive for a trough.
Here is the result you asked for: -0.3 angstroms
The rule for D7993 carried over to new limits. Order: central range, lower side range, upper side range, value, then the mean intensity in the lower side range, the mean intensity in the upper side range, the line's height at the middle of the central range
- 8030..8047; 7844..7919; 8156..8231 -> 0.01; 14.9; 14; 14.5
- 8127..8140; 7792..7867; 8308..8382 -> 0.01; 15.1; 13.5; 14.1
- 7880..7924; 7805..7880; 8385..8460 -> -0.01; 15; 13.2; 14.8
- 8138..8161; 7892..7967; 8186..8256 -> 0.01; 14.8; 13.9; 14.1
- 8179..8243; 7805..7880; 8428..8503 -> 0.00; 15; 13.1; 13.9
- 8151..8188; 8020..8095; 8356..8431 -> -0.01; 14.3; 13.4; 14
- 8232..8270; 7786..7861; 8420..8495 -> -0.01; 15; 13.2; 13.8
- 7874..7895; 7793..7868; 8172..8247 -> 0.02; 15.1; 13.9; 14.9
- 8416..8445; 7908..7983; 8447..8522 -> 0.03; 14.8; 13.2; 13.4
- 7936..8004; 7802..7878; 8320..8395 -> 0.01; 15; 13.4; 14.6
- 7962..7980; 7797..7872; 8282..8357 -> -0.01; 15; 13.6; 14.6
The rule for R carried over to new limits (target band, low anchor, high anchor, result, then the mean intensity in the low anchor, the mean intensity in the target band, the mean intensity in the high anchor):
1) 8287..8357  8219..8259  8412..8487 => 0.011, 14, 13.6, 13.2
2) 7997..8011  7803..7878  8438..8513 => 0.017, 15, 14.3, 13.1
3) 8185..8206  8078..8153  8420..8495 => 0.021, 14.3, 13.8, 13.2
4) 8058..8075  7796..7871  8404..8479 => 0.010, 15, 14.2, 13.2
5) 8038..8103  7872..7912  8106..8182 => 0.003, 14.8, 14.4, 14.2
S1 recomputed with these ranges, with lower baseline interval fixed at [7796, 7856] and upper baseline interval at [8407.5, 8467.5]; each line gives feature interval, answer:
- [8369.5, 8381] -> -0.2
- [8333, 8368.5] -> 0.4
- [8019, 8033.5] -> 0.1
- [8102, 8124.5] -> -0.4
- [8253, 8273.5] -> -0.2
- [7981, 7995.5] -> 0.2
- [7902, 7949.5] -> -0.6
